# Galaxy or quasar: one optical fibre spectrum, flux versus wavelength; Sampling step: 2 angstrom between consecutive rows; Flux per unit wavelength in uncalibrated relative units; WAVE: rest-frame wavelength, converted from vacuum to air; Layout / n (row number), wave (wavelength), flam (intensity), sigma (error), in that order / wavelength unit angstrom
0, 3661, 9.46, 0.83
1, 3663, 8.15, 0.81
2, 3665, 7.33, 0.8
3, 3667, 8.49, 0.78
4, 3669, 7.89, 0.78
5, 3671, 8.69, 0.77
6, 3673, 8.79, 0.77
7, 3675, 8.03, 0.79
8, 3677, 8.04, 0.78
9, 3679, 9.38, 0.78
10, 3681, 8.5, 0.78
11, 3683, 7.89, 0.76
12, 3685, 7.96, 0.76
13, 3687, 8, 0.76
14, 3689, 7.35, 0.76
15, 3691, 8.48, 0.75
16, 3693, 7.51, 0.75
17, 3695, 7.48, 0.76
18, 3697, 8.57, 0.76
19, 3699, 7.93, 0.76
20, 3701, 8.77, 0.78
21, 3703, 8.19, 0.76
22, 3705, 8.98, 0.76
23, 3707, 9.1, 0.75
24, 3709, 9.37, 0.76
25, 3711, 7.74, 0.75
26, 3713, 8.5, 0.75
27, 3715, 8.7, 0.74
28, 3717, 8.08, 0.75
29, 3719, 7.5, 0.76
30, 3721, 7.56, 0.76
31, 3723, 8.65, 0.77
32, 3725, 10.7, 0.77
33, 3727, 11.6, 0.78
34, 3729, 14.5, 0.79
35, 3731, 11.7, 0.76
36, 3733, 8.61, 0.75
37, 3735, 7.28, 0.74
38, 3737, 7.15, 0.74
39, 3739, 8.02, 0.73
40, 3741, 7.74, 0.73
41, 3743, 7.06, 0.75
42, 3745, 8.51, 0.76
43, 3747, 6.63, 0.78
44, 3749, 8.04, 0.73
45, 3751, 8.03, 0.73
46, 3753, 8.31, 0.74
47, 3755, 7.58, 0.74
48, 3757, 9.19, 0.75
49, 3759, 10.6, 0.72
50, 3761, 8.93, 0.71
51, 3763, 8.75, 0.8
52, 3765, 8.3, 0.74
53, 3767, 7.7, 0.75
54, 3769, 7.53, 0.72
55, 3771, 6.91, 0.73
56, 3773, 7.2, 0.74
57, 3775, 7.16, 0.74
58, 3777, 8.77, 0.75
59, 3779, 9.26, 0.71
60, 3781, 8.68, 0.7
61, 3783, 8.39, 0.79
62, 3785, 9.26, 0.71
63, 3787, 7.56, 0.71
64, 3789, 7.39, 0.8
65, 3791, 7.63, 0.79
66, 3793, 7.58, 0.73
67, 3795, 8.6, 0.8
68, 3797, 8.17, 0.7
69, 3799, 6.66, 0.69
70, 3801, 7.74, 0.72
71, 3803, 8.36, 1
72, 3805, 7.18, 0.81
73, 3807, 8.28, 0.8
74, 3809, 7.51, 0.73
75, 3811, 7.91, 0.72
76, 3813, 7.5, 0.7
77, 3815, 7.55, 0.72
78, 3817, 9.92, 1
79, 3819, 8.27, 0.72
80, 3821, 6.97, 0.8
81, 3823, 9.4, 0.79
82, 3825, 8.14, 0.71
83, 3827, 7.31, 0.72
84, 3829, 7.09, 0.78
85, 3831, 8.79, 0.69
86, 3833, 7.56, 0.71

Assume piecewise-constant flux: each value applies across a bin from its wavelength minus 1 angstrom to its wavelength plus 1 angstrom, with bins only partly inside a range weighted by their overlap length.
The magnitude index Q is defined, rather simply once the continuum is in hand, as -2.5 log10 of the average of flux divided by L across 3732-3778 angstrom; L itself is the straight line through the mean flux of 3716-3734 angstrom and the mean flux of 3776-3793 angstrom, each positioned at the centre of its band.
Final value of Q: 0.14 mag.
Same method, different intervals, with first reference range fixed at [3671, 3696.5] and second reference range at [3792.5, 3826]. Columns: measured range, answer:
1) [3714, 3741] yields -0.14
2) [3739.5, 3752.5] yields 0.05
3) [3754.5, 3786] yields -0.05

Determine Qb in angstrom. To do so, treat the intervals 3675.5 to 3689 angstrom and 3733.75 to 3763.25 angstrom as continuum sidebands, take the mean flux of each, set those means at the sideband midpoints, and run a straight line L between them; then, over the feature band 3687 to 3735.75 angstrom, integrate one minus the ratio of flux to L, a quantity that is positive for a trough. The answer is -4.1 angstrom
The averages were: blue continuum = 8.22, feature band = 8.86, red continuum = 8.11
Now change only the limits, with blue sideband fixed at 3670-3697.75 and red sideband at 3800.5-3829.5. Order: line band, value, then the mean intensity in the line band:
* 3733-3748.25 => 1.0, 7.57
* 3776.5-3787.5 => -0.9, 8.7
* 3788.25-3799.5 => 0.4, 7.72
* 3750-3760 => -0.8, 8.74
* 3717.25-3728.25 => -1.5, 9.25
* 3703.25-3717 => -0.9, 8.65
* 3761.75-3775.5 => 0.6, 7.69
